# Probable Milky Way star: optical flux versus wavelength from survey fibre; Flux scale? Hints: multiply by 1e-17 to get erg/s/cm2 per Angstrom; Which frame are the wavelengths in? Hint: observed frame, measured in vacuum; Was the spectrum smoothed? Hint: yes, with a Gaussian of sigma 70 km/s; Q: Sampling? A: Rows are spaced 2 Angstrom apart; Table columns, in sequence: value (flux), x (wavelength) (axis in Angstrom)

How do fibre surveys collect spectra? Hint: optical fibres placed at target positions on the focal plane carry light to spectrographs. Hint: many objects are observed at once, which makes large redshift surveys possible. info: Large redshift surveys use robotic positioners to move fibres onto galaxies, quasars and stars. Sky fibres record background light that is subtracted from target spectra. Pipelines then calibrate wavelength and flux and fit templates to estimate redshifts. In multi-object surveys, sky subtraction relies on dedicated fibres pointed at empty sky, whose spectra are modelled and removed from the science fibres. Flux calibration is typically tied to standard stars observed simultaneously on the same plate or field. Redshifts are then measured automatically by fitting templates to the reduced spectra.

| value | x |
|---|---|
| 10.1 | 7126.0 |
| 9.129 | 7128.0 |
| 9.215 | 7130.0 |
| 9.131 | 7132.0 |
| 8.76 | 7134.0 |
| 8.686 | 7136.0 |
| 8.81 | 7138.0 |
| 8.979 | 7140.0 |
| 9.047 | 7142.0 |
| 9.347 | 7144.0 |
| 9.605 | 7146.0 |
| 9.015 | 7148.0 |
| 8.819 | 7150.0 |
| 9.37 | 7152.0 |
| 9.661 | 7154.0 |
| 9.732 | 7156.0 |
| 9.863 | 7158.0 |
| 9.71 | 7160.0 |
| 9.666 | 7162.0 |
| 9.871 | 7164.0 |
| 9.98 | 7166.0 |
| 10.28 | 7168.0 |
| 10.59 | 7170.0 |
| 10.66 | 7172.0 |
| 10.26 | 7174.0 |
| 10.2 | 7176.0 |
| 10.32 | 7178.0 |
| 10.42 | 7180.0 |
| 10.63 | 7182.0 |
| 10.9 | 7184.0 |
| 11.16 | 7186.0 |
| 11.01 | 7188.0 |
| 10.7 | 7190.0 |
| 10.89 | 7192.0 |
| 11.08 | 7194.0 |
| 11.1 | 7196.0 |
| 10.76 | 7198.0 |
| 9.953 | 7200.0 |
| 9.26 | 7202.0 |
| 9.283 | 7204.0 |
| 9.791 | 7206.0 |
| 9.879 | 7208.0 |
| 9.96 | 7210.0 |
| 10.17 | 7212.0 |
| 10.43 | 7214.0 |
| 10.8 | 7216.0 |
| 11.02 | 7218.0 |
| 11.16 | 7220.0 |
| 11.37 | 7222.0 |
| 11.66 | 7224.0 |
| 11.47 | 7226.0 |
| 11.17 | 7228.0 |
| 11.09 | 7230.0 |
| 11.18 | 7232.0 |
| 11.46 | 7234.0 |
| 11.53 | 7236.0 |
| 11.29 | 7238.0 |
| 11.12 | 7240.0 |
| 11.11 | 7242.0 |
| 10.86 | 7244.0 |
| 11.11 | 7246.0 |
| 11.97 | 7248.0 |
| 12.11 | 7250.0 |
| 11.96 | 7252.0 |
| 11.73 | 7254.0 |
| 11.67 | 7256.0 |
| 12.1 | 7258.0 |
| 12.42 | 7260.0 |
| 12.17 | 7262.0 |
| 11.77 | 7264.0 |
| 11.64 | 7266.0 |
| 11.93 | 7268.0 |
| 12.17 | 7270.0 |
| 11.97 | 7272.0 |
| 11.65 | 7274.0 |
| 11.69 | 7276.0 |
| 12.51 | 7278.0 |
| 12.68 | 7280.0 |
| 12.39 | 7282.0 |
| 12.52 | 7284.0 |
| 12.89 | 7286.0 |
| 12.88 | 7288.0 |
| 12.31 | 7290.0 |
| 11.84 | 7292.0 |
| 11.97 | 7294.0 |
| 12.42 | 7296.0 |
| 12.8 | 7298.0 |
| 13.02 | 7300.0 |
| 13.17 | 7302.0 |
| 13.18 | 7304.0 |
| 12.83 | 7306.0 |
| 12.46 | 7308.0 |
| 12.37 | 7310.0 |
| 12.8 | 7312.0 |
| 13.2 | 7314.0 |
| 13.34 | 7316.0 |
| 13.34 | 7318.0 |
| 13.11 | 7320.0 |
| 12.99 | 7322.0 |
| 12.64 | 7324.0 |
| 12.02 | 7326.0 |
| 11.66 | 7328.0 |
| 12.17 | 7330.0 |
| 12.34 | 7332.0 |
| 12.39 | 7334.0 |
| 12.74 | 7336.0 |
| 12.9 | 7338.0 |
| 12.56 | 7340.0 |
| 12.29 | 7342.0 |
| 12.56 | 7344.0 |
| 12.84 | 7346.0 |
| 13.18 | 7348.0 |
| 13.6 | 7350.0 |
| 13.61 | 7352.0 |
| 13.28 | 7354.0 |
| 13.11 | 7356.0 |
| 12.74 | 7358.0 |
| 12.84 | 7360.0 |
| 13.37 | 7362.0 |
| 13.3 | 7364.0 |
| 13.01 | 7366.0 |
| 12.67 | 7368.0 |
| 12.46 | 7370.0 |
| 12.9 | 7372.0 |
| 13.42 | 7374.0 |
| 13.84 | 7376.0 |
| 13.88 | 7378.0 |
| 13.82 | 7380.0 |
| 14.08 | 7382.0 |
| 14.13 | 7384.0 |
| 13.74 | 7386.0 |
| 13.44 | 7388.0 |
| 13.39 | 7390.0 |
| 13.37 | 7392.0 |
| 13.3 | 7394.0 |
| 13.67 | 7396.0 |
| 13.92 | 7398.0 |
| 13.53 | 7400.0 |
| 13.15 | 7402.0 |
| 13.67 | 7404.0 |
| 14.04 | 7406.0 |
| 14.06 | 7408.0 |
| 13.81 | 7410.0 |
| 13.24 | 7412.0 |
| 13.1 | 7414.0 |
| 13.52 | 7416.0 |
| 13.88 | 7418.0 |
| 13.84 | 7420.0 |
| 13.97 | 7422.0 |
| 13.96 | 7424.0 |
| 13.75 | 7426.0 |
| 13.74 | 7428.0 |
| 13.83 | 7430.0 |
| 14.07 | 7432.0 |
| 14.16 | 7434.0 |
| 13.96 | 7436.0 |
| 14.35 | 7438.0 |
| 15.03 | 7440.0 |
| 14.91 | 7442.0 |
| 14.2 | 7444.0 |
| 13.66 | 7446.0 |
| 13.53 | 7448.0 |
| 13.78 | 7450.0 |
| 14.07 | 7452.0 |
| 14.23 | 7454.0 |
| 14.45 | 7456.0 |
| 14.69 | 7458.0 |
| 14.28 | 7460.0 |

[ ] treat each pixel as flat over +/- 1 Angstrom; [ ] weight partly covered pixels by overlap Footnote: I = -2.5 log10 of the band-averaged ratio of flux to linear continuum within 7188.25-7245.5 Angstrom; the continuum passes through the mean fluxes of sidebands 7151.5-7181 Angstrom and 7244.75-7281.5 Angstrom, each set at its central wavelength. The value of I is 0.03 mag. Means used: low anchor 10.1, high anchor 12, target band 10.8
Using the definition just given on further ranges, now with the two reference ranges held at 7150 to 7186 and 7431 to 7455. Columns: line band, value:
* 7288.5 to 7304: -0.05 mag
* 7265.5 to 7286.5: -0.04 mag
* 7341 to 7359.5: -0.02 mag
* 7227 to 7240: -0.02 mag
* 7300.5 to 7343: -0.03 mag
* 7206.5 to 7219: 0.04 mag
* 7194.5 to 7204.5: 0.04 mag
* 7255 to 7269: -0.04 mag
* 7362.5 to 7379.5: -0.01 mag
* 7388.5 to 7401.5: 0.00 mag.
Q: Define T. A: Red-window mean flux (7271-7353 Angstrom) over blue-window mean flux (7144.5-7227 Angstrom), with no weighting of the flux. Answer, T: 1.23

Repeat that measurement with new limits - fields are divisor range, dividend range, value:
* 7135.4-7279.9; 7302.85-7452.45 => 1.25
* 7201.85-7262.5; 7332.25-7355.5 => 1.16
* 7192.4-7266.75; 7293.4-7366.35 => 1.16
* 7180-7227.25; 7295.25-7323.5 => 1.22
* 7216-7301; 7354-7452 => 1.15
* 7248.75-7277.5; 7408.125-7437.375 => 1.16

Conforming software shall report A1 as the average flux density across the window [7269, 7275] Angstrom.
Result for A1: 11.9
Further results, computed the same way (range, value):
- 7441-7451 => 14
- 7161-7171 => 10.1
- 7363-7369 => 13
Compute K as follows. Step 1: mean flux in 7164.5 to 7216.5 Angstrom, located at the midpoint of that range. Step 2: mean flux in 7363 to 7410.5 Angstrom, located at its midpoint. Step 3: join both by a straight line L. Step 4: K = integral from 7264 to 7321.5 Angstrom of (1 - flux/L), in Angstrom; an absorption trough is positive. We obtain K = -2.40 Angstrom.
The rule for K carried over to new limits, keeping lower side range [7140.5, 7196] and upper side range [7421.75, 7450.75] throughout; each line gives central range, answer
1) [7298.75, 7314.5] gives -0.9 Angstrom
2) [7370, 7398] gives -0.6 Angstrom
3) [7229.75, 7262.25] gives -0.9 Angstrom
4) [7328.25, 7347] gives 0.2 Angstrom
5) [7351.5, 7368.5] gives -0.2 Angstrom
